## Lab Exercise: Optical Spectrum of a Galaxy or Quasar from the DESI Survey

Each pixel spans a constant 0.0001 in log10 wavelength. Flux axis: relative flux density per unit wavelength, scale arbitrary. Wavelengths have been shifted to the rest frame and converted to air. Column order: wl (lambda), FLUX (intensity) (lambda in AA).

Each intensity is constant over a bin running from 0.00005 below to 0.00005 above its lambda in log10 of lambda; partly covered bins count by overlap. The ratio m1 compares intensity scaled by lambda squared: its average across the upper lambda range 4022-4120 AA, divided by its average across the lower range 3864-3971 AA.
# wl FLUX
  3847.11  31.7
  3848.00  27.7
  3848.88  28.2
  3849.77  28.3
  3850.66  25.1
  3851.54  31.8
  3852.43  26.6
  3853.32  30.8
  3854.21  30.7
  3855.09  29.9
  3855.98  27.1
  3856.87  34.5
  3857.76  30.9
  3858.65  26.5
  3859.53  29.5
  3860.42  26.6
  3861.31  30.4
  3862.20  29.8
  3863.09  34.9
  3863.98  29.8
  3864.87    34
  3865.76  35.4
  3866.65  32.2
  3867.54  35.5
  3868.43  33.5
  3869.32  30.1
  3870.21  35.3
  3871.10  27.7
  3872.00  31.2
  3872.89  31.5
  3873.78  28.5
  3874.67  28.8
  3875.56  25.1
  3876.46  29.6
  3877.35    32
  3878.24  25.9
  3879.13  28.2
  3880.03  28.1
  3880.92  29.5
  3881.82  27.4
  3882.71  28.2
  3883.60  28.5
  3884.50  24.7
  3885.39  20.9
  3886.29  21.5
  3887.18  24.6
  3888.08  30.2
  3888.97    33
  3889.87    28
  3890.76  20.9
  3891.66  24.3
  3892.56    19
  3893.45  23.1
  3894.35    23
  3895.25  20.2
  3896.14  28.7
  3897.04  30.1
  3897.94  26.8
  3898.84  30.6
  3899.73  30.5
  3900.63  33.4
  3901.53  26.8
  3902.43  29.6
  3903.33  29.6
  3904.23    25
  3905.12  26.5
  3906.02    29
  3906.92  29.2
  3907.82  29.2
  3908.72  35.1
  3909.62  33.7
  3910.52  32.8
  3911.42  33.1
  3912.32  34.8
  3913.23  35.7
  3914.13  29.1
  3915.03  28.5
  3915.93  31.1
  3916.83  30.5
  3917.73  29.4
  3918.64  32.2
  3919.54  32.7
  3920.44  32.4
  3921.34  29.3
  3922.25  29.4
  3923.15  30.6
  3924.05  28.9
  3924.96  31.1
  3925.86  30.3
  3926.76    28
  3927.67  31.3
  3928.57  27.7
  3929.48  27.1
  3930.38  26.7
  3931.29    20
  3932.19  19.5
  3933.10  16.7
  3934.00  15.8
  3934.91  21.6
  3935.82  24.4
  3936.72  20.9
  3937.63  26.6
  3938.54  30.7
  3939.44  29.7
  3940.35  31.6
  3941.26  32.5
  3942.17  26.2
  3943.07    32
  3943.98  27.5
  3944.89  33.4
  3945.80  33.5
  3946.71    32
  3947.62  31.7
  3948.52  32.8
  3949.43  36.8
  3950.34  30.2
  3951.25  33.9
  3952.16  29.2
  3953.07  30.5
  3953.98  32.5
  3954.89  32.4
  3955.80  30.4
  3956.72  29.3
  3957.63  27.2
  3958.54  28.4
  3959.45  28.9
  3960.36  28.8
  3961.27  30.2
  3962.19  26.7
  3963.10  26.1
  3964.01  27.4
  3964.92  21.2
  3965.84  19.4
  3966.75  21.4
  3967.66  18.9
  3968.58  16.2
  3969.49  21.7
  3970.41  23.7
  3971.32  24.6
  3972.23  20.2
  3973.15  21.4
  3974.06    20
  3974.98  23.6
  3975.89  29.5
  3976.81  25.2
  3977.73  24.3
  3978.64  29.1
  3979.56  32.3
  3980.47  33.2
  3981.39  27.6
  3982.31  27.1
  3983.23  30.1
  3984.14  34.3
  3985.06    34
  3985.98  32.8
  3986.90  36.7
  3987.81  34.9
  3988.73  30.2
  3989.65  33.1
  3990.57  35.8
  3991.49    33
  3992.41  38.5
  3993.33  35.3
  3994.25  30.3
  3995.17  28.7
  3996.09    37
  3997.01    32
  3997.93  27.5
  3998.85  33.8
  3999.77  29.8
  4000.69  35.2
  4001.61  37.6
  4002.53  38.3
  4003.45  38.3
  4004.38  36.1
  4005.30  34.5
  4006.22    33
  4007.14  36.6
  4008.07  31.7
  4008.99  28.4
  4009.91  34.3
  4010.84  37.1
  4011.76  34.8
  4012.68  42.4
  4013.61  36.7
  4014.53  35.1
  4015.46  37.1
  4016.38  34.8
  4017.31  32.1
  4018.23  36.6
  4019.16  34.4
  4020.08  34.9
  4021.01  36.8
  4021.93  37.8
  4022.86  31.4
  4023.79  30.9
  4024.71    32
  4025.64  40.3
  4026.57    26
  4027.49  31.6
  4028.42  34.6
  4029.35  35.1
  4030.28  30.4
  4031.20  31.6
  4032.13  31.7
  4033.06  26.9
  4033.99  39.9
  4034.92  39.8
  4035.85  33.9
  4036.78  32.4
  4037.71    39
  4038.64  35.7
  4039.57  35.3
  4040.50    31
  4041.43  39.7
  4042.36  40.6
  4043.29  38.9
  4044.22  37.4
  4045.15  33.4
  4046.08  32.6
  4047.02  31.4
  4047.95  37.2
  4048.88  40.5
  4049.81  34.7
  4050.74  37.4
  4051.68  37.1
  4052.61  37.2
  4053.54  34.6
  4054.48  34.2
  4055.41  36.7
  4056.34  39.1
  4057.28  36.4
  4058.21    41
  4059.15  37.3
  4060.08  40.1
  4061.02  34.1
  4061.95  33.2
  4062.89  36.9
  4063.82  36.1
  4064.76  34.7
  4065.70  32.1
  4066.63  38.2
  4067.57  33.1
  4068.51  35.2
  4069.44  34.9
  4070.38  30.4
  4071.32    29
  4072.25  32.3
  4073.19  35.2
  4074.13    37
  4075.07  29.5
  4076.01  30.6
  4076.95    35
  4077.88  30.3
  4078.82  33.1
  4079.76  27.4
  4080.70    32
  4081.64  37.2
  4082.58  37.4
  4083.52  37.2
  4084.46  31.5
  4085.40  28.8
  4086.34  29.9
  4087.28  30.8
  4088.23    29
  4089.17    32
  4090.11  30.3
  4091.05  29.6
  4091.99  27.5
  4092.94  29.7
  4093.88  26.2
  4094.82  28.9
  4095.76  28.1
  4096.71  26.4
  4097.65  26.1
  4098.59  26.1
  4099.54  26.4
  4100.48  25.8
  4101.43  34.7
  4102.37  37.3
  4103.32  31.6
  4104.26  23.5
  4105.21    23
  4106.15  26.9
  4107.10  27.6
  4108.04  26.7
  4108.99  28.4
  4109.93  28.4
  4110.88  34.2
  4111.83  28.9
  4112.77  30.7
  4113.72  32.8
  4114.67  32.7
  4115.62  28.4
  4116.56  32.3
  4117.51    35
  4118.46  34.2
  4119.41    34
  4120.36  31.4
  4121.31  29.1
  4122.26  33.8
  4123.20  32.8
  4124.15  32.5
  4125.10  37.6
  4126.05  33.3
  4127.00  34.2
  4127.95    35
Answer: 1.25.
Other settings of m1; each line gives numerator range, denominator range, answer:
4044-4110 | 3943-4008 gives 1.13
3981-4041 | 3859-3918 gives 1.24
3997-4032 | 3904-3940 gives 1.26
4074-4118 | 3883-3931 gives 1.16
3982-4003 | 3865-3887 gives 1.21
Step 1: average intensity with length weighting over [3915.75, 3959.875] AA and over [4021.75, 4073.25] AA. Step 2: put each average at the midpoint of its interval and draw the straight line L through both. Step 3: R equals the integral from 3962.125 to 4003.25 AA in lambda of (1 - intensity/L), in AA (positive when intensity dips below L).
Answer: 3.3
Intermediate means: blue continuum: 28.9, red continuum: 35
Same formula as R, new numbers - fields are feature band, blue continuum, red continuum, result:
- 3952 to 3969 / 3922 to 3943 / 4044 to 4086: 0.97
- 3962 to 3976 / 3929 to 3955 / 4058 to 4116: 3.11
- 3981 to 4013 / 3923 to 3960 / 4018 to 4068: -1.46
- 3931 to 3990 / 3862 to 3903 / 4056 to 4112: 4.15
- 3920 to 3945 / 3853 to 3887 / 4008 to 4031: 3.50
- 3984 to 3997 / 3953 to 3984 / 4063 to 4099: -3.14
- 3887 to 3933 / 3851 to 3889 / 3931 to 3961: 0.56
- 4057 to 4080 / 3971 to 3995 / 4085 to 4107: -4.17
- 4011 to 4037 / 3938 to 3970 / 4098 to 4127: -4.30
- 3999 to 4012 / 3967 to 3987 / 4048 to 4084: -2.46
